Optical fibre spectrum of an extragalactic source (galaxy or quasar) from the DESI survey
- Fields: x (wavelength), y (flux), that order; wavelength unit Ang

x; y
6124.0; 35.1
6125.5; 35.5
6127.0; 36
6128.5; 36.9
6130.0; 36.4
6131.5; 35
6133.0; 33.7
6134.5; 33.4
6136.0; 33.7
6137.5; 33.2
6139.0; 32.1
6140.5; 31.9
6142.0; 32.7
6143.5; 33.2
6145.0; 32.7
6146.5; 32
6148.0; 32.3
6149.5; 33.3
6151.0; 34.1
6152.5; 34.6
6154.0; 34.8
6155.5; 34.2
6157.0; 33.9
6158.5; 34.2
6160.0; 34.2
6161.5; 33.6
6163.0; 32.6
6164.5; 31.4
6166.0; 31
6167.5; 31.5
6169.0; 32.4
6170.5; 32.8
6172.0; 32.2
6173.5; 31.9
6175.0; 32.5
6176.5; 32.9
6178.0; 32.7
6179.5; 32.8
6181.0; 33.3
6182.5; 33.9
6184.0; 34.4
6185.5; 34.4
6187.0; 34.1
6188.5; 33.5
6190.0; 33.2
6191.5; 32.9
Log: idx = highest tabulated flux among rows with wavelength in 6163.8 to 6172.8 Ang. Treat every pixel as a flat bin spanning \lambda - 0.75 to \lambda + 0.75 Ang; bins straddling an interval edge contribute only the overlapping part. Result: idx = 32.8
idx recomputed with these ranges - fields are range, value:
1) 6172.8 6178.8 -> 32.9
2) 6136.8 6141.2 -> 33.2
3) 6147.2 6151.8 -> 34.1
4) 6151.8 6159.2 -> 34.8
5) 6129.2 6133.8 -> 36.4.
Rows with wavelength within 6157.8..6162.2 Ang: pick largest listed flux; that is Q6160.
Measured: 34.2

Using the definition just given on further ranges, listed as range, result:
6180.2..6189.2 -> 34.4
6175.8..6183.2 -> 33.9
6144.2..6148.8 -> 32.7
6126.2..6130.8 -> 36.9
